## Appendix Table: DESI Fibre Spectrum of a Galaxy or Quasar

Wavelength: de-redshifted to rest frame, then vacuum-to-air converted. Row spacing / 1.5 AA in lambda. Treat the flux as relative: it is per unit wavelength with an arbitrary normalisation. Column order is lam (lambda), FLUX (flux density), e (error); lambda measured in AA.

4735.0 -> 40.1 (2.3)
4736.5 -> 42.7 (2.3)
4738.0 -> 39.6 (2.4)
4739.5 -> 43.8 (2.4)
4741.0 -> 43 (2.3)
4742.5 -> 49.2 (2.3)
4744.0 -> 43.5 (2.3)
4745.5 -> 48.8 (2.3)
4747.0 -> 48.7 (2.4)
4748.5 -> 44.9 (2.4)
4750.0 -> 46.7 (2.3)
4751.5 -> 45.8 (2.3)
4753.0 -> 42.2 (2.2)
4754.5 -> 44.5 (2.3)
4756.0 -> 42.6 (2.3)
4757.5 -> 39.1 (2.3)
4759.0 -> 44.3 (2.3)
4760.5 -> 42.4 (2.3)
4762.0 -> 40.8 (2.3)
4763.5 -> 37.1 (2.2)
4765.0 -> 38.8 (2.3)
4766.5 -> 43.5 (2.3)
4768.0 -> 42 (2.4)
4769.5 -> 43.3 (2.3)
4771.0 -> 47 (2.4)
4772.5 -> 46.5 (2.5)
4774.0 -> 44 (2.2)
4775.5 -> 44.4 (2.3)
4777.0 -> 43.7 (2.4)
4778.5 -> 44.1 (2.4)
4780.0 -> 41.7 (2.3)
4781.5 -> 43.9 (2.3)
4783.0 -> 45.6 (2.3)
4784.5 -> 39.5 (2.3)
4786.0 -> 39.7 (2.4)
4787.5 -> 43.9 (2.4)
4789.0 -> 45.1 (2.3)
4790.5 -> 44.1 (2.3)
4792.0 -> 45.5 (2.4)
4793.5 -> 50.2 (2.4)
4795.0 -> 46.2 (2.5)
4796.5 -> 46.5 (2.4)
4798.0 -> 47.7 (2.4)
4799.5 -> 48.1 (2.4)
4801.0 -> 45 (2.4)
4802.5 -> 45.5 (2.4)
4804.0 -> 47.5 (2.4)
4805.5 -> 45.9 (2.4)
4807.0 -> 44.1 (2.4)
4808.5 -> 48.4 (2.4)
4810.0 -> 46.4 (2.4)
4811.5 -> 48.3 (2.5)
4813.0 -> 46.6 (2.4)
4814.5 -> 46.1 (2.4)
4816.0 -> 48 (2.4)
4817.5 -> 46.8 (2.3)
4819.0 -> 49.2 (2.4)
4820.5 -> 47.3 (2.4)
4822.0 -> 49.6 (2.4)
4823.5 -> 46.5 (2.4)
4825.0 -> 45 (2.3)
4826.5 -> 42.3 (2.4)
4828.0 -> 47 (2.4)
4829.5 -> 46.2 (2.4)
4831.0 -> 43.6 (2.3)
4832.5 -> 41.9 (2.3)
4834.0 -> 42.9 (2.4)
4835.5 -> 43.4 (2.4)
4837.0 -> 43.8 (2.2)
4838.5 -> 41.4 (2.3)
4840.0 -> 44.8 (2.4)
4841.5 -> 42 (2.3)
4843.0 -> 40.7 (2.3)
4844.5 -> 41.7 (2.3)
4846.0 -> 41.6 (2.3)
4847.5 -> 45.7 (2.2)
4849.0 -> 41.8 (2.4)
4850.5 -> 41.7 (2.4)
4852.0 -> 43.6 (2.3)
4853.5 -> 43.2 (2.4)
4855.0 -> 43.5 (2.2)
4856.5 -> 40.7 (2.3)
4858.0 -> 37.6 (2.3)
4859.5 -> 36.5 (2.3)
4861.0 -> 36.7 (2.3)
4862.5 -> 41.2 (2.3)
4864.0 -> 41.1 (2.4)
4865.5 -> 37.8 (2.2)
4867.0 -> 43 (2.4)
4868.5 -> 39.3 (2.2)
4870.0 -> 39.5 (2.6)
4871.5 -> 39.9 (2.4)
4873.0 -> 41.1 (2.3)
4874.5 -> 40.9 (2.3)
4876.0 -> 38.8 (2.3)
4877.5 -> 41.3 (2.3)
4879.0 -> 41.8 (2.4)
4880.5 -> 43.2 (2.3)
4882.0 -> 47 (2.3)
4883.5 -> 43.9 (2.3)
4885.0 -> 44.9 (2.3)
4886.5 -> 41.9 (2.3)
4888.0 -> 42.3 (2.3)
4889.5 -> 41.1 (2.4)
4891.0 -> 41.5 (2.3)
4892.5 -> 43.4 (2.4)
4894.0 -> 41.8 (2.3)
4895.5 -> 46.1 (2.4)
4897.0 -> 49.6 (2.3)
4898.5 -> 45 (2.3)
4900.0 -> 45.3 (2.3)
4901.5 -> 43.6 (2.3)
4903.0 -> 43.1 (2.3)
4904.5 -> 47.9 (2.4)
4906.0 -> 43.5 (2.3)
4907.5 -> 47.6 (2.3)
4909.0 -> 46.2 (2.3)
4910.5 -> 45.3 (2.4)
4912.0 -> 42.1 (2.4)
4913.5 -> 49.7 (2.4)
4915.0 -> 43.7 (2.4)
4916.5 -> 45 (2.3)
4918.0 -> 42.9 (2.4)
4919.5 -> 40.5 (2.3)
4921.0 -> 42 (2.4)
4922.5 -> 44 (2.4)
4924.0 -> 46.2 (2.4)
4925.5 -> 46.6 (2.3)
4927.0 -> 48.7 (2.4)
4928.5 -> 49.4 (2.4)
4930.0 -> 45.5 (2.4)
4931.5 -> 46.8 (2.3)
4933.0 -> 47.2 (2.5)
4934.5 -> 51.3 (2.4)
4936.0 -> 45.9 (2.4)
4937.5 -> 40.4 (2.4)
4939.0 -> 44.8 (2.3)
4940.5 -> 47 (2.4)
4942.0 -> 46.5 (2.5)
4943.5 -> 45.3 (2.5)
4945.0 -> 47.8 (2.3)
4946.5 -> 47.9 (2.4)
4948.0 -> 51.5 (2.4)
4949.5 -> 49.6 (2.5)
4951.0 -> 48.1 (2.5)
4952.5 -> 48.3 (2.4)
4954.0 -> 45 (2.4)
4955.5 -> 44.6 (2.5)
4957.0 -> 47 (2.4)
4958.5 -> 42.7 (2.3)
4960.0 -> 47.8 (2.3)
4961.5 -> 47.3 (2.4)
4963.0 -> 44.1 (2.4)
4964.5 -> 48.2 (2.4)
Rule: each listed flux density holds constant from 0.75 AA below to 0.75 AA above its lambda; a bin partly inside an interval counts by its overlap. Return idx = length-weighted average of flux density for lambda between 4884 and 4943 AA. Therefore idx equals 45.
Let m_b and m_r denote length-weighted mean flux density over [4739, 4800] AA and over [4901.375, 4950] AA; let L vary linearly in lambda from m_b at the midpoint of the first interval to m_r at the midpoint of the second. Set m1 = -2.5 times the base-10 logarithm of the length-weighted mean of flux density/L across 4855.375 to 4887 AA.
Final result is 0.11 mag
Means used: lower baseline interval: 44.2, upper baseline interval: 45.9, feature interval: 40.9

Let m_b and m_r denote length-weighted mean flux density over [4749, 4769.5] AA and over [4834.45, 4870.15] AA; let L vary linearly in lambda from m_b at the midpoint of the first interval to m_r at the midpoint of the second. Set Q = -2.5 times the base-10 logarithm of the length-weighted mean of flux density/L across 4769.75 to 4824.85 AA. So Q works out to -0.09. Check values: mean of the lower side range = 42.4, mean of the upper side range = 41.4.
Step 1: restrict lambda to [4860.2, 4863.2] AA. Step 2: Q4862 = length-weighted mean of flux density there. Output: 38.9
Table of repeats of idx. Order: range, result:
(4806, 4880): 43.1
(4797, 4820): 46.9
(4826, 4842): 43.6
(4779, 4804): 45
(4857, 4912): 42.5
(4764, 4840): 45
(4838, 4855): 42.6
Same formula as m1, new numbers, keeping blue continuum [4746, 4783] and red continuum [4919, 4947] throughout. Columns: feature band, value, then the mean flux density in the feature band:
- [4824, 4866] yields 0.06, 42.2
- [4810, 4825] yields -0.07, 47.4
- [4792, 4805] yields -0.07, 47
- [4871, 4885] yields 0.08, 42.2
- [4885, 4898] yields 0.04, 43.6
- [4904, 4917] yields 0.00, 45.6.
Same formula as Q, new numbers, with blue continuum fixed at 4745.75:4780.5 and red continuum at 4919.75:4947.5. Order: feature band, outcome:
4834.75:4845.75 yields 0.056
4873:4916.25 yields 0.040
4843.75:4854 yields 0.053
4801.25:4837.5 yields -0.037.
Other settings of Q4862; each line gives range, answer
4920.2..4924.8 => 44.1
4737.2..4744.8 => 43.8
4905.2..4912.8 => 45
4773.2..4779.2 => 44.1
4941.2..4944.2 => 45.9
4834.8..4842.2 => 43.1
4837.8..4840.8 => 43.1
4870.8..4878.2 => 40.4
